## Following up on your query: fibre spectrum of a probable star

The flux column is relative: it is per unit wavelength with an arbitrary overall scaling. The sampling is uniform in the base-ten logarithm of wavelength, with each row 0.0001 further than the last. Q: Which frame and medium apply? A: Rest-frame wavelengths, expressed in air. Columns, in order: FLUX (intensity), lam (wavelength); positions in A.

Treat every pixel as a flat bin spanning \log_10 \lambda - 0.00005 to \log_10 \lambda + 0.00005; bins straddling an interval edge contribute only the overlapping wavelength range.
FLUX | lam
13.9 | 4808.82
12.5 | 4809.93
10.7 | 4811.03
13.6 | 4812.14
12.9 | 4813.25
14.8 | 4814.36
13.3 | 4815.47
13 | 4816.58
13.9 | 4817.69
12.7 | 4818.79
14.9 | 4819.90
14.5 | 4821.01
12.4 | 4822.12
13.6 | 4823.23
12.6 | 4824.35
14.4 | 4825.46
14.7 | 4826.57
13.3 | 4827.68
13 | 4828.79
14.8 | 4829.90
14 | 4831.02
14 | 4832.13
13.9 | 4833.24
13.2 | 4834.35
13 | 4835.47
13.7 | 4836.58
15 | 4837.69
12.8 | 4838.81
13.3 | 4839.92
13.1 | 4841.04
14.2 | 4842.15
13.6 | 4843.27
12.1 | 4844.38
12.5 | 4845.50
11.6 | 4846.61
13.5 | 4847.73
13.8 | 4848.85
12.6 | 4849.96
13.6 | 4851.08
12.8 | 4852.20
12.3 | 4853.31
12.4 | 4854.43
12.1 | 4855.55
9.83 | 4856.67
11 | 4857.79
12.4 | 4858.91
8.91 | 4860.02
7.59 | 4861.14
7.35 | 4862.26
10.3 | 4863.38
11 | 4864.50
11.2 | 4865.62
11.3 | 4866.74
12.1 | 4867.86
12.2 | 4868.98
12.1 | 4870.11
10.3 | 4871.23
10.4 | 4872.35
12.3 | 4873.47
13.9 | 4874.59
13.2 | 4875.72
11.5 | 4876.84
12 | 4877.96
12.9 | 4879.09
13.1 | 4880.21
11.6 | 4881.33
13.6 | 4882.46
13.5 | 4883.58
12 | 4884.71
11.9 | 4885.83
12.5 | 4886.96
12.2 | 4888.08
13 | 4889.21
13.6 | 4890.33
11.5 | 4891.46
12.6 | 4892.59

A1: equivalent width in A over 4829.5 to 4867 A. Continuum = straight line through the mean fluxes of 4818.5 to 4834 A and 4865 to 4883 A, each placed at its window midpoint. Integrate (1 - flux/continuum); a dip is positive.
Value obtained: 2.1 A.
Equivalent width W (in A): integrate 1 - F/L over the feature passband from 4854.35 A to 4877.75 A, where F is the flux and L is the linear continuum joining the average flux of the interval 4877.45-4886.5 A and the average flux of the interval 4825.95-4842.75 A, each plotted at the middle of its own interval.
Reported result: 3.34 A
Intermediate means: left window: 13.7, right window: 12.6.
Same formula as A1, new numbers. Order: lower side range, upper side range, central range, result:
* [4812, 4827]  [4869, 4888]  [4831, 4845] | -0.30 A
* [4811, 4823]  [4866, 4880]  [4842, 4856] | -0.19 A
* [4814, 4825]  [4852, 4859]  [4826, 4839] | -0.92 A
